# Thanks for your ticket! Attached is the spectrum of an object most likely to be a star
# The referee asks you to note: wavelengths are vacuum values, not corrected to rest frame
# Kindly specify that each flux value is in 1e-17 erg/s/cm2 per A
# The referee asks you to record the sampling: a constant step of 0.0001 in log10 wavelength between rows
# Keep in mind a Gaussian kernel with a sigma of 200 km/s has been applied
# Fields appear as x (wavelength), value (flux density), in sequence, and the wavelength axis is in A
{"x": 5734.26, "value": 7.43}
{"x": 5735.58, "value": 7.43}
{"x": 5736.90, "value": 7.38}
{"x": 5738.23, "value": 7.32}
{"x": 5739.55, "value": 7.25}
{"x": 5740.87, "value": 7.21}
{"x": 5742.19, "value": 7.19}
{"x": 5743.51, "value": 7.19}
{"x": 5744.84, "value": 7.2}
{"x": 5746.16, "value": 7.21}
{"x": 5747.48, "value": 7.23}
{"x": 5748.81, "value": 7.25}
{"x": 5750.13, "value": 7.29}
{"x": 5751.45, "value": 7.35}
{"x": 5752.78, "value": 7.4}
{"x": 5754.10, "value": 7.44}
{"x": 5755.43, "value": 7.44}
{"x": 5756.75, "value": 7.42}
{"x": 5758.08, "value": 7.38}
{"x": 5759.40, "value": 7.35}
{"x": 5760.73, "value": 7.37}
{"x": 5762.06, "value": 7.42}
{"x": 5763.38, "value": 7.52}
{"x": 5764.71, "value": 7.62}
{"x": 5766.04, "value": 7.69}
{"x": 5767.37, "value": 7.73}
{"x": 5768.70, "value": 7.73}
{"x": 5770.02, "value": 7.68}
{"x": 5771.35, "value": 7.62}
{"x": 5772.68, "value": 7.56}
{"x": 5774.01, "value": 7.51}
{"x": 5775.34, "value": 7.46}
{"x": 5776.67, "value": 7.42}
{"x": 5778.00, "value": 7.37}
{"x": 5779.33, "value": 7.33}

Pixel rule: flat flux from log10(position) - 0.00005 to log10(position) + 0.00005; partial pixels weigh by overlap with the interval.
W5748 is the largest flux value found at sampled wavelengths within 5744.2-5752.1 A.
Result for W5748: 7.35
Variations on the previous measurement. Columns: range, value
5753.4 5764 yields 7.52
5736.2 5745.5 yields 7.38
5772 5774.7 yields 7.56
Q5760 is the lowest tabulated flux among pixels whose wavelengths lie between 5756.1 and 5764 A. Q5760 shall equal 7.35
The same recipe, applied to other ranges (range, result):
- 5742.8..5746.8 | 7.19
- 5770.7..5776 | 7.46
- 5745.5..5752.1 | 7.21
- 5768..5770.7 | 7.68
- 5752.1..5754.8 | 7.4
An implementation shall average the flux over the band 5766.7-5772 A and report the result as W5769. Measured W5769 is 7.69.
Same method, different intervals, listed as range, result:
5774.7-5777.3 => 7.44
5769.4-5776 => 7.56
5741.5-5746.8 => 7.2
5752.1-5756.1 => 7.43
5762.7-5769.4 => 7.66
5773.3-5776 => 7.48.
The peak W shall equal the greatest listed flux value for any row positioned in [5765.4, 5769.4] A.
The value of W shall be 7.73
